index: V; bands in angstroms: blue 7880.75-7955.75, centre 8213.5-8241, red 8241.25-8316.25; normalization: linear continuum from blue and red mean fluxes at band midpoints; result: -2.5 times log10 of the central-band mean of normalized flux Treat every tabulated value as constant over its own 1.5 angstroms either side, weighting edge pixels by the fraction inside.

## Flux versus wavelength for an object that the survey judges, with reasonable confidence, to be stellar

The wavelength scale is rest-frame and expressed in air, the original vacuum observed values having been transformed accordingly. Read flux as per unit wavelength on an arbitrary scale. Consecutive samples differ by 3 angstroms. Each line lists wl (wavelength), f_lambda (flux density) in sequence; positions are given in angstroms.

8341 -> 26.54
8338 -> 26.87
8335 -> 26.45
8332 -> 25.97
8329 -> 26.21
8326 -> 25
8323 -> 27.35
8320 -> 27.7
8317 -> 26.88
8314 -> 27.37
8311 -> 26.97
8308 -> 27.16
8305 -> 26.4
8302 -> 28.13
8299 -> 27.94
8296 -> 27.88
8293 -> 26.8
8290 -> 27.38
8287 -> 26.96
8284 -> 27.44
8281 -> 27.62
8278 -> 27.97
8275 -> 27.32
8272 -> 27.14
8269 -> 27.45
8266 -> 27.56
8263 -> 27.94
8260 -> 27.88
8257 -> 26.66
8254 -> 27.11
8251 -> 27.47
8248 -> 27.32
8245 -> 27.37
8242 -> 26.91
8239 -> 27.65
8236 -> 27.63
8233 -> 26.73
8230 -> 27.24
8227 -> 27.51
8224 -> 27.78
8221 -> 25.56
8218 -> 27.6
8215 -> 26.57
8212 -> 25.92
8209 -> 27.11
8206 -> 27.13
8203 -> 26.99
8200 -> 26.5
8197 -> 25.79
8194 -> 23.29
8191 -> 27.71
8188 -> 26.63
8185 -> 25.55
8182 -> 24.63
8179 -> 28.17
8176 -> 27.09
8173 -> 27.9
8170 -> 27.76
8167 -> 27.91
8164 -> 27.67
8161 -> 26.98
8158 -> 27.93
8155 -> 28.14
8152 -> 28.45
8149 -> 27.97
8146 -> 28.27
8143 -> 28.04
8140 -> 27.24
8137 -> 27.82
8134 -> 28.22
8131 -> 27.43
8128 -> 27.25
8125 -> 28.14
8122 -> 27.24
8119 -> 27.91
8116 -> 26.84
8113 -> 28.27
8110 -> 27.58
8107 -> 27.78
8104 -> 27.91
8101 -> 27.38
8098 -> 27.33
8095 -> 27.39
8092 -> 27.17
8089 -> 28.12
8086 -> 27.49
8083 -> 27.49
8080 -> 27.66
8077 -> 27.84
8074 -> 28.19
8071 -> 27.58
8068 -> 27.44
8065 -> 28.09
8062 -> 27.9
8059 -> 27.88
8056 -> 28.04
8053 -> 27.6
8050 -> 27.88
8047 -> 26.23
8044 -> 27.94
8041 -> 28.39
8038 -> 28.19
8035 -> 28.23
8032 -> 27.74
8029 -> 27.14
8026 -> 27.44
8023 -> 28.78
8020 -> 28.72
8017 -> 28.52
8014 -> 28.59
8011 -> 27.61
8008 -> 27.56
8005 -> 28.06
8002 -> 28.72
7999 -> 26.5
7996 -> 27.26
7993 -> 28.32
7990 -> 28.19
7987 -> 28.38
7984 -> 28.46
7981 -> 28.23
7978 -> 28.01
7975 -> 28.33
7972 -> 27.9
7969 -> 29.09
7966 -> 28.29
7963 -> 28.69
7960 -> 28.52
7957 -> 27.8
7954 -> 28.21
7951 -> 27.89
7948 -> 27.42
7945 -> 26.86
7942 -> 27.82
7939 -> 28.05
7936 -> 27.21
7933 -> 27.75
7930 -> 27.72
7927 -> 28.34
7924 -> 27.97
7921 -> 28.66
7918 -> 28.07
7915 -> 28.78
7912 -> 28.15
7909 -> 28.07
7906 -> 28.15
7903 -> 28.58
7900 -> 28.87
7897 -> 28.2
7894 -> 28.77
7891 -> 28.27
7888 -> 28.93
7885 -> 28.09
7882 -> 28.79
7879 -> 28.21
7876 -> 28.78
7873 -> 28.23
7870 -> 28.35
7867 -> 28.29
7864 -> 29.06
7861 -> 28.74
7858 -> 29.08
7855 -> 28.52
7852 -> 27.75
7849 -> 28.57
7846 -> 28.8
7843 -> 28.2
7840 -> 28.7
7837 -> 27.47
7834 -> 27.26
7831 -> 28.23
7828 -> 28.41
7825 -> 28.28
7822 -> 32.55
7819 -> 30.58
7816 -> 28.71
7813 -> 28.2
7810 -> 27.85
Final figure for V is 0.01 mag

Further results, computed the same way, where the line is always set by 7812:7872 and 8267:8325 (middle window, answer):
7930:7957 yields 0.03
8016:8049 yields 0.01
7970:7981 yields 0.01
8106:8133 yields 0.01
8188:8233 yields 0.04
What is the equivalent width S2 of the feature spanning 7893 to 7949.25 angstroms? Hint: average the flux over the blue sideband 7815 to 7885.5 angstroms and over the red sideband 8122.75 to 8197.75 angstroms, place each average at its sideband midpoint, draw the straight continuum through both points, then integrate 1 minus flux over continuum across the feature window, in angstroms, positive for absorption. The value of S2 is 0.5 angstroms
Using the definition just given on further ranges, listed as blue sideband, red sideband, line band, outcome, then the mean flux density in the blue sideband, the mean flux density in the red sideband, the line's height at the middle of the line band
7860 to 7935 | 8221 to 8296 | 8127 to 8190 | 0.34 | 28.4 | 27.3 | 27.6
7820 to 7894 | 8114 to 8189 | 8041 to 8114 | 0.23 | 28.6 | 27.5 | 27.8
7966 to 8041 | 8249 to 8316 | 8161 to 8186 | 0.50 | 28.1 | 27.4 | 27.7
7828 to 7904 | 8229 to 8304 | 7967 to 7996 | -0.14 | 28.4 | 27.4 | 28.1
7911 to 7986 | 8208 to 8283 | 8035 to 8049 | 0.04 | 28.1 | 27.2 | 27.8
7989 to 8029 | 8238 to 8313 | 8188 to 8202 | 0.82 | 28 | 27.4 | 27.6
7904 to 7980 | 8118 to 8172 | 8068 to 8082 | 0.06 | 28.1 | 27.8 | 27.9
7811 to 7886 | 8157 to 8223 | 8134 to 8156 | -0.82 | 28.6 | 26.7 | 27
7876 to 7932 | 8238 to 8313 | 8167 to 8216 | 1.80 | 28.4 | 27.4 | 27.6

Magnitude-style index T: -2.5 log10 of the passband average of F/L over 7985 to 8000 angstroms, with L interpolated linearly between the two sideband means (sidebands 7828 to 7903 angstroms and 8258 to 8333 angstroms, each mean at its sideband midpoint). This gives 0.01 mag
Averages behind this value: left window 28.4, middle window 27.8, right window 27.2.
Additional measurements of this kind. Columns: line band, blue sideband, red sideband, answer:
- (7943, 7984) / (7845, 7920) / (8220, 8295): 0.00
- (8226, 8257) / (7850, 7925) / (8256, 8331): 0.01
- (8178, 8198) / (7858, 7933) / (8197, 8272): 0.06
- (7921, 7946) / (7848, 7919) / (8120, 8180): 0.02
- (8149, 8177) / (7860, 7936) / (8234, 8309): 0.00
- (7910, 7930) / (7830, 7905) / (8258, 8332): 0.00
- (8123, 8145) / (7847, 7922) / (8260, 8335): 0.00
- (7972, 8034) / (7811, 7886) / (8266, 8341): 0.00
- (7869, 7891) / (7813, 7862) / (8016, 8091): 0.00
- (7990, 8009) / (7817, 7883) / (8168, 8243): 0.00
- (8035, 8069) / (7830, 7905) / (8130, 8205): -0.01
